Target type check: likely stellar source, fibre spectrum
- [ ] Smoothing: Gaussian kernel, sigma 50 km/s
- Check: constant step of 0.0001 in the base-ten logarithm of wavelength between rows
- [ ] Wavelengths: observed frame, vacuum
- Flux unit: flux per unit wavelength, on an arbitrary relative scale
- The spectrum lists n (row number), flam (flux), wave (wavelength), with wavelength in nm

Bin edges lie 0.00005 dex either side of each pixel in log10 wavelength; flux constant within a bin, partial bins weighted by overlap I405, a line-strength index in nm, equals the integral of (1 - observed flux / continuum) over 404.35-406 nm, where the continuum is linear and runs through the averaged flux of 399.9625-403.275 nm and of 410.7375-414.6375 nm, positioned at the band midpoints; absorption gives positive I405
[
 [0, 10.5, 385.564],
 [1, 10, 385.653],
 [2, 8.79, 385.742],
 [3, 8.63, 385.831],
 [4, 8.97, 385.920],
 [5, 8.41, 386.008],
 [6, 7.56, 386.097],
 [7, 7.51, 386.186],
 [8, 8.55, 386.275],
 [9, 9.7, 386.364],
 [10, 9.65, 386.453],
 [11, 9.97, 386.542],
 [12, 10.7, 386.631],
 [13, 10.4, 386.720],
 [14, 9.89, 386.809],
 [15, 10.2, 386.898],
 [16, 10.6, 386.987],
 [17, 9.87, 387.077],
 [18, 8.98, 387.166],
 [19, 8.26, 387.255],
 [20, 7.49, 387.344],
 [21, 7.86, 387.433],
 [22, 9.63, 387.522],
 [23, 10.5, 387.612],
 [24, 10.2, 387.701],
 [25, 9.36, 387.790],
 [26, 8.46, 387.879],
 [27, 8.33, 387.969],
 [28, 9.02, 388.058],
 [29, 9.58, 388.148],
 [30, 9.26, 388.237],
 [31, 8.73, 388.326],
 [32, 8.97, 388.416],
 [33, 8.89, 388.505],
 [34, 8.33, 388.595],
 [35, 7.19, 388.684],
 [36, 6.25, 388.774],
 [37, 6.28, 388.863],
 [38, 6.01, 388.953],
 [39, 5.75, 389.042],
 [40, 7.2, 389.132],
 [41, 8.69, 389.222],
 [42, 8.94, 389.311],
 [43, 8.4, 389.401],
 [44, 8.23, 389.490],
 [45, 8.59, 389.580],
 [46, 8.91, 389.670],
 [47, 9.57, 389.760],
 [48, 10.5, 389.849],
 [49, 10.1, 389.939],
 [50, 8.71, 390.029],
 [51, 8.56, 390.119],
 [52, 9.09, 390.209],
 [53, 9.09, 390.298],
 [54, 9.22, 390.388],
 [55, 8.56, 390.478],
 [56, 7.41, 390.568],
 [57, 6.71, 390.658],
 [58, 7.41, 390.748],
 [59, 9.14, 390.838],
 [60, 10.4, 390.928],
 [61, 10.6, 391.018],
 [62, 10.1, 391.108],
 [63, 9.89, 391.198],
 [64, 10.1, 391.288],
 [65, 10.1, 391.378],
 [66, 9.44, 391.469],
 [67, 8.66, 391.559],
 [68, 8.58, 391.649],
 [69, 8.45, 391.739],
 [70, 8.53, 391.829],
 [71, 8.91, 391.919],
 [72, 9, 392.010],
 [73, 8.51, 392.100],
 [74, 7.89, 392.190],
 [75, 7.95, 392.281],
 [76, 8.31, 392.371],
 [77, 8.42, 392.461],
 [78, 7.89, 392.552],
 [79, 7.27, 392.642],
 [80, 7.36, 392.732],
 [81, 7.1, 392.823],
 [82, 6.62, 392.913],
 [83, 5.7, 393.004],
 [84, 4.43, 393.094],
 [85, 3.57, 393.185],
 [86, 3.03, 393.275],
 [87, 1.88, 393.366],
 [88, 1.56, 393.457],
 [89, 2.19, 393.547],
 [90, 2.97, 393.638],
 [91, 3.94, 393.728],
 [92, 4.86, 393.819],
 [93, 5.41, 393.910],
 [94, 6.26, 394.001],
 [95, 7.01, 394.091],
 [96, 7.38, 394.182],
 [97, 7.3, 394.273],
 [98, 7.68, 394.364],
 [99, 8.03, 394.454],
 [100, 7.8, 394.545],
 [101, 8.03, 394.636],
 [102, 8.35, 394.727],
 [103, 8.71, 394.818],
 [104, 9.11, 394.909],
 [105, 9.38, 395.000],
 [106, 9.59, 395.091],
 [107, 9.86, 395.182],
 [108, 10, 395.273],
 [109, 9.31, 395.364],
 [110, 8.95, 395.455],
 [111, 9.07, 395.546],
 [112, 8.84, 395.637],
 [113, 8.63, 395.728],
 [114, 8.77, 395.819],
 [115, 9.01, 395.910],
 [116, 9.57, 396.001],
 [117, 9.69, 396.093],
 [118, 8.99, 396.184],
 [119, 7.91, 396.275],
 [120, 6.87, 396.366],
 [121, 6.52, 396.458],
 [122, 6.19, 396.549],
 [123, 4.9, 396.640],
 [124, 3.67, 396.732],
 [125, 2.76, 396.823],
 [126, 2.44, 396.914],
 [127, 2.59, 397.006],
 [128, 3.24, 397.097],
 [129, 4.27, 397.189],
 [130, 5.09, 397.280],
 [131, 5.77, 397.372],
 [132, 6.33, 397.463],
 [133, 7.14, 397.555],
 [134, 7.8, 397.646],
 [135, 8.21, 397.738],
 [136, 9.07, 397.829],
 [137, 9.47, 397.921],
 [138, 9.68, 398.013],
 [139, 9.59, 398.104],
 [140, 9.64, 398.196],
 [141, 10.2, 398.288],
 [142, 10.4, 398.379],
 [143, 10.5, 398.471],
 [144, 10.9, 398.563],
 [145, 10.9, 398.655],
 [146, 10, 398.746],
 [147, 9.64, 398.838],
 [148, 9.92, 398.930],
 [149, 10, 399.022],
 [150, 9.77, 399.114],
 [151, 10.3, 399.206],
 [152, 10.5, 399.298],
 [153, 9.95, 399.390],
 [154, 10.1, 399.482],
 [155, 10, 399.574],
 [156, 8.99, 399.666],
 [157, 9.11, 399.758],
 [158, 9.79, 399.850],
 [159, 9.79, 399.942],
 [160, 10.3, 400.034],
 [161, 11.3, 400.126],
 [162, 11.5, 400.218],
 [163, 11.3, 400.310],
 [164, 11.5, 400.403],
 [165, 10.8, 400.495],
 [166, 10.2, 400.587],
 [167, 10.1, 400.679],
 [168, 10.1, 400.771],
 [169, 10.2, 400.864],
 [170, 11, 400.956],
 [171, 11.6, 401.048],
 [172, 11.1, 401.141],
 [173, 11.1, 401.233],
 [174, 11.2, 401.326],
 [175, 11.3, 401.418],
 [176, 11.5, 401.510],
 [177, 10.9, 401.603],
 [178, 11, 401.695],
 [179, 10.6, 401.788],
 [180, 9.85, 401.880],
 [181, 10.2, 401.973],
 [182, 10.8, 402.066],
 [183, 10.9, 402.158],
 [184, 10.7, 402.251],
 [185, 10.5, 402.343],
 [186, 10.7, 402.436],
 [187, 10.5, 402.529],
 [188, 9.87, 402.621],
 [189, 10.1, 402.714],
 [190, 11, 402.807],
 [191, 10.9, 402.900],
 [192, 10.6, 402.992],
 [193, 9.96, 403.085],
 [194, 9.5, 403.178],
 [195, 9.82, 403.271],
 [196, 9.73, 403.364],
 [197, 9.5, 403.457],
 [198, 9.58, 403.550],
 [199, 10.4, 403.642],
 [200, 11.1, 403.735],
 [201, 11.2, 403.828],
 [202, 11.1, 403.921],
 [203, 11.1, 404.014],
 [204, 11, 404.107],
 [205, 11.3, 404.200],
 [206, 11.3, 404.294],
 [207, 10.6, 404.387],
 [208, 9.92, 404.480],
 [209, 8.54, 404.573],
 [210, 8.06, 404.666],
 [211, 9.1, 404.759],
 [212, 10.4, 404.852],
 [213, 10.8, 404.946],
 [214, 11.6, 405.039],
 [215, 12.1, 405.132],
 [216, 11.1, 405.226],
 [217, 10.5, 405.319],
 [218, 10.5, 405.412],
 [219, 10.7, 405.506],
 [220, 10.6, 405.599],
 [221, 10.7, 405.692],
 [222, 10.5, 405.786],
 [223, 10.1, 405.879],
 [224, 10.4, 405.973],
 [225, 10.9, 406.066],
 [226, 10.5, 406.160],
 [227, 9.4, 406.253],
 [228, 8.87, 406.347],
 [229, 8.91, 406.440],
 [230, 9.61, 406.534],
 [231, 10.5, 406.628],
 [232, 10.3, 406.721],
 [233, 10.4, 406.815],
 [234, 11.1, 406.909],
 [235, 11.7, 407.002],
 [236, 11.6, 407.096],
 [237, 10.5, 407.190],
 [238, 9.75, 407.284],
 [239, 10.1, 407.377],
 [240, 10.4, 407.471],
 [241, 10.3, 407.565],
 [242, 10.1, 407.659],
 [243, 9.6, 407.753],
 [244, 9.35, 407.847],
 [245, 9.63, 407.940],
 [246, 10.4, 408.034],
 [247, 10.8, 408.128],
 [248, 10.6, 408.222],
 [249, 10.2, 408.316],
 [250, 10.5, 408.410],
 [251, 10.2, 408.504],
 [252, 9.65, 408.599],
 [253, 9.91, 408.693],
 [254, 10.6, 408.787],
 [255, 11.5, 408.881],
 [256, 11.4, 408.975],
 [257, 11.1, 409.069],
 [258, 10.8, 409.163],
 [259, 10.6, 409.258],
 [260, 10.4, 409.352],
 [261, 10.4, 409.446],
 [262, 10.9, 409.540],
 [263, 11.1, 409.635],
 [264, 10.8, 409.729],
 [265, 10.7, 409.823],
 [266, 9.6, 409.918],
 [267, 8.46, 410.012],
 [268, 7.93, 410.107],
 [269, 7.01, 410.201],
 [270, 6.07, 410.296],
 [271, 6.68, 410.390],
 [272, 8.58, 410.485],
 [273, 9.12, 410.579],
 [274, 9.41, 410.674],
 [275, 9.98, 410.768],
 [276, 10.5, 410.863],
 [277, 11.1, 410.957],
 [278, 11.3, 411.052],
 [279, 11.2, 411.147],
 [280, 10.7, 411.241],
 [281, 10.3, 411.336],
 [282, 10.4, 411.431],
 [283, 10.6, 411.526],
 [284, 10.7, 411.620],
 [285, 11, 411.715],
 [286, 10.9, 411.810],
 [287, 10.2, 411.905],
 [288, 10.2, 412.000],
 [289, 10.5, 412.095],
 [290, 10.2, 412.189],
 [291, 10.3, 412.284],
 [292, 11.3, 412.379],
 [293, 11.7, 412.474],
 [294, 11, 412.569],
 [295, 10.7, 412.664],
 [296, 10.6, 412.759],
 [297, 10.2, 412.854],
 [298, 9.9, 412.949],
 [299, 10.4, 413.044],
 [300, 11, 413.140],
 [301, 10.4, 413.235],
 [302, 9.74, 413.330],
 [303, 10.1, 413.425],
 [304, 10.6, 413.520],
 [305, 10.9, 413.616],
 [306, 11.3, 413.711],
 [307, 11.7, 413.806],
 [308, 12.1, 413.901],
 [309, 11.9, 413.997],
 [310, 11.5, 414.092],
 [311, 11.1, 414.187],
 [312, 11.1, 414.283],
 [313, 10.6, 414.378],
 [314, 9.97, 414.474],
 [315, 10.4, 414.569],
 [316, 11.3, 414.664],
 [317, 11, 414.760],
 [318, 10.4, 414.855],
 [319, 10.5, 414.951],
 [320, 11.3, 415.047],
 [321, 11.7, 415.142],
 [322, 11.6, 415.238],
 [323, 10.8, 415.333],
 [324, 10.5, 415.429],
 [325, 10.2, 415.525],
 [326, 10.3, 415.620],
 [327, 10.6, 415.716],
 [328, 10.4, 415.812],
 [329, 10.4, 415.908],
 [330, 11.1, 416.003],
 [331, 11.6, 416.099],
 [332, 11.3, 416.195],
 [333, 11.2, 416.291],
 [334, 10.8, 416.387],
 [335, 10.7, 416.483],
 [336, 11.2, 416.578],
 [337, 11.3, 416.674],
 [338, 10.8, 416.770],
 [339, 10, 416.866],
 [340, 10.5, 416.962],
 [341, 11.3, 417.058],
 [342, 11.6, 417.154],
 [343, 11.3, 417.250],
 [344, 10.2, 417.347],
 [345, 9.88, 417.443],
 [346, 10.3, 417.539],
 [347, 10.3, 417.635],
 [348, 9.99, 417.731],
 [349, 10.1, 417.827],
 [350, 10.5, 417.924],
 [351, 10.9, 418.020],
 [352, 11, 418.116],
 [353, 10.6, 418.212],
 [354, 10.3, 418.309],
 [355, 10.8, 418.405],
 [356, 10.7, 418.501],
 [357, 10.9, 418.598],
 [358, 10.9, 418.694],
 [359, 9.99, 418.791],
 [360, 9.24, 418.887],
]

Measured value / 0.06 nm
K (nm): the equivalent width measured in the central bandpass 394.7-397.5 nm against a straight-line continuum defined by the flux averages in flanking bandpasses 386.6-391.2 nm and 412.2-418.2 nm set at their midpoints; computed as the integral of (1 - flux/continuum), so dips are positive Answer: 0.632 nm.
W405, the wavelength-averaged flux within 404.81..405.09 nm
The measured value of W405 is 11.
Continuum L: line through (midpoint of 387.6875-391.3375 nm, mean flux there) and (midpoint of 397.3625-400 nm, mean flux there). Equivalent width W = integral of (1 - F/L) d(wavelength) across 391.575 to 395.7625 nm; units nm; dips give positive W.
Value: 0.86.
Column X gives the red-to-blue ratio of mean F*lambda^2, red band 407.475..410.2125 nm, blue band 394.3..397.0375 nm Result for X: 1.4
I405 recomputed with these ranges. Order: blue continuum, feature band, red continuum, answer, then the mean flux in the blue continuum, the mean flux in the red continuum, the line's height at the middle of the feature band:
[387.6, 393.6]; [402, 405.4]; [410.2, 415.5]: -0.35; 7.98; 10.5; 9.47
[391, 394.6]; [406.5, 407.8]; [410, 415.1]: -0.14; 6.99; 10.4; 9.43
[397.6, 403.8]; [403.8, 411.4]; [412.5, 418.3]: 0.22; 10.3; 10.8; 10.5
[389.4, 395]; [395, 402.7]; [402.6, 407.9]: -0.13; 7.64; 10.3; 9.01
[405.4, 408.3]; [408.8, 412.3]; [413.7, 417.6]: 0.16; 10.3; 10.9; 10.5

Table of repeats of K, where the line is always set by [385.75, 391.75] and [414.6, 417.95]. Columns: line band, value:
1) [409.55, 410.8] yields 0.171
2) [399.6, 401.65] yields -0.207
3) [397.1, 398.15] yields 0.239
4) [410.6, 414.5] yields -0.073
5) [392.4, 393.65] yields 0.553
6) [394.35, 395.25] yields 0.054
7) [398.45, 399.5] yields -0.070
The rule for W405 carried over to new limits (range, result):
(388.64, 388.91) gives 6.56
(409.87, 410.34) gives 7.81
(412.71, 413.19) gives 10.4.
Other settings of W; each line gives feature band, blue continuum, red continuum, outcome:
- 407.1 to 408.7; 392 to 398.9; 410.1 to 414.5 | -0.10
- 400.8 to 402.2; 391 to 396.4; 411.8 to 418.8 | -0.34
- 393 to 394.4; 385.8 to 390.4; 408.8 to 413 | 0.69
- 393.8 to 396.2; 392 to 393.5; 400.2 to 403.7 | -0.36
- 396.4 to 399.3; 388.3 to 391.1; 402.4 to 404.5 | 0.59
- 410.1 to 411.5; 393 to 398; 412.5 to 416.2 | 0.09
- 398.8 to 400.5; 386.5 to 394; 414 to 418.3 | -0.23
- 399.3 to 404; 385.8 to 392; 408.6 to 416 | -0.38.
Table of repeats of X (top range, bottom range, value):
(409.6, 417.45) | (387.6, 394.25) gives 1.52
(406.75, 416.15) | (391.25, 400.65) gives 1.41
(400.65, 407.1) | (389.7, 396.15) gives 1.41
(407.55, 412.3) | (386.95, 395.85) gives 1.38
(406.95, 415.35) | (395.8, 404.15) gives 1.17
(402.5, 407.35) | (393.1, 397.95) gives 1.63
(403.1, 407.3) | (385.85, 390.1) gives 1.29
